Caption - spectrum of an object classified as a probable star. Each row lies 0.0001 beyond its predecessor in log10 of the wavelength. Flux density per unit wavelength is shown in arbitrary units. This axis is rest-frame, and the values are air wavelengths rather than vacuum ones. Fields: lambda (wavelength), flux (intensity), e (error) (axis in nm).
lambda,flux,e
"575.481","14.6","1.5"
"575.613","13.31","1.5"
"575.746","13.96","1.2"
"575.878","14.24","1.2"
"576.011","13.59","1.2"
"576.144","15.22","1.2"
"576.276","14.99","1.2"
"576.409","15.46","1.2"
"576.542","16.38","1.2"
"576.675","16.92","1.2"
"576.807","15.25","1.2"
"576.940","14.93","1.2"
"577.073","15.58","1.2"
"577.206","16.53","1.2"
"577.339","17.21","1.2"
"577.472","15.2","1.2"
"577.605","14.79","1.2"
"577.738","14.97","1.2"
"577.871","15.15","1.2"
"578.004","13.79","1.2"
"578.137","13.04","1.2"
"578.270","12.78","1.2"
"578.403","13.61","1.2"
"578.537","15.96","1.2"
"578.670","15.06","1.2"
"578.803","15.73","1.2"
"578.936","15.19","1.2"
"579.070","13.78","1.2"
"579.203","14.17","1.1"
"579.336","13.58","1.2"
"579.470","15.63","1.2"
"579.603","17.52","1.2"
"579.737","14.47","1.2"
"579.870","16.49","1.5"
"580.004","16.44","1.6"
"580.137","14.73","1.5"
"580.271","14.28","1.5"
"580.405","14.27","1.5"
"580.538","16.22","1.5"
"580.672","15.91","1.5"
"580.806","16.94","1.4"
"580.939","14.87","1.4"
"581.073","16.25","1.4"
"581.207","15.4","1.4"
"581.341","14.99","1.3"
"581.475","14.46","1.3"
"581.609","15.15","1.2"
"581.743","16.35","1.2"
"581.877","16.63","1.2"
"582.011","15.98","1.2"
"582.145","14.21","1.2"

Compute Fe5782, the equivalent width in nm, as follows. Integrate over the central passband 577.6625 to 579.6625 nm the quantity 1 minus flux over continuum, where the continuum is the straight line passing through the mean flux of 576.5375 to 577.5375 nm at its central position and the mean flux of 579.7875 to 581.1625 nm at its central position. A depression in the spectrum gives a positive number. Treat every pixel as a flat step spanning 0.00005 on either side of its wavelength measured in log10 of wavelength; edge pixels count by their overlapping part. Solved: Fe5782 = 0.15 nm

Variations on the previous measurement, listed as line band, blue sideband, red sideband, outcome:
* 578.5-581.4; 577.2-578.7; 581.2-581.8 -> -0.063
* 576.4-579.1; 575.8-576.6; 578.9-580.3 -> -0.016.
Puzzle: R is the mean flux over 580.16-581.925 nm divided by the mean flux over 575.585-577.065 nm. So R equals 1.03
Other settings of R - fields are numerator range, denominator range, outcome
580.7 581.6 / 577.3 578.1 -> 1.03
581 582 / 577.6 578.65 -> 1.09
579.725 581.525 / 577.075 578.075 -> 1.00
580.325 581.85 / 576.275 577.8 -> 0.99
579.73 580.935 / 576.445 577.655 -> 0.98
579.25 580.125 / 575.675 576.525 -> 1.06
